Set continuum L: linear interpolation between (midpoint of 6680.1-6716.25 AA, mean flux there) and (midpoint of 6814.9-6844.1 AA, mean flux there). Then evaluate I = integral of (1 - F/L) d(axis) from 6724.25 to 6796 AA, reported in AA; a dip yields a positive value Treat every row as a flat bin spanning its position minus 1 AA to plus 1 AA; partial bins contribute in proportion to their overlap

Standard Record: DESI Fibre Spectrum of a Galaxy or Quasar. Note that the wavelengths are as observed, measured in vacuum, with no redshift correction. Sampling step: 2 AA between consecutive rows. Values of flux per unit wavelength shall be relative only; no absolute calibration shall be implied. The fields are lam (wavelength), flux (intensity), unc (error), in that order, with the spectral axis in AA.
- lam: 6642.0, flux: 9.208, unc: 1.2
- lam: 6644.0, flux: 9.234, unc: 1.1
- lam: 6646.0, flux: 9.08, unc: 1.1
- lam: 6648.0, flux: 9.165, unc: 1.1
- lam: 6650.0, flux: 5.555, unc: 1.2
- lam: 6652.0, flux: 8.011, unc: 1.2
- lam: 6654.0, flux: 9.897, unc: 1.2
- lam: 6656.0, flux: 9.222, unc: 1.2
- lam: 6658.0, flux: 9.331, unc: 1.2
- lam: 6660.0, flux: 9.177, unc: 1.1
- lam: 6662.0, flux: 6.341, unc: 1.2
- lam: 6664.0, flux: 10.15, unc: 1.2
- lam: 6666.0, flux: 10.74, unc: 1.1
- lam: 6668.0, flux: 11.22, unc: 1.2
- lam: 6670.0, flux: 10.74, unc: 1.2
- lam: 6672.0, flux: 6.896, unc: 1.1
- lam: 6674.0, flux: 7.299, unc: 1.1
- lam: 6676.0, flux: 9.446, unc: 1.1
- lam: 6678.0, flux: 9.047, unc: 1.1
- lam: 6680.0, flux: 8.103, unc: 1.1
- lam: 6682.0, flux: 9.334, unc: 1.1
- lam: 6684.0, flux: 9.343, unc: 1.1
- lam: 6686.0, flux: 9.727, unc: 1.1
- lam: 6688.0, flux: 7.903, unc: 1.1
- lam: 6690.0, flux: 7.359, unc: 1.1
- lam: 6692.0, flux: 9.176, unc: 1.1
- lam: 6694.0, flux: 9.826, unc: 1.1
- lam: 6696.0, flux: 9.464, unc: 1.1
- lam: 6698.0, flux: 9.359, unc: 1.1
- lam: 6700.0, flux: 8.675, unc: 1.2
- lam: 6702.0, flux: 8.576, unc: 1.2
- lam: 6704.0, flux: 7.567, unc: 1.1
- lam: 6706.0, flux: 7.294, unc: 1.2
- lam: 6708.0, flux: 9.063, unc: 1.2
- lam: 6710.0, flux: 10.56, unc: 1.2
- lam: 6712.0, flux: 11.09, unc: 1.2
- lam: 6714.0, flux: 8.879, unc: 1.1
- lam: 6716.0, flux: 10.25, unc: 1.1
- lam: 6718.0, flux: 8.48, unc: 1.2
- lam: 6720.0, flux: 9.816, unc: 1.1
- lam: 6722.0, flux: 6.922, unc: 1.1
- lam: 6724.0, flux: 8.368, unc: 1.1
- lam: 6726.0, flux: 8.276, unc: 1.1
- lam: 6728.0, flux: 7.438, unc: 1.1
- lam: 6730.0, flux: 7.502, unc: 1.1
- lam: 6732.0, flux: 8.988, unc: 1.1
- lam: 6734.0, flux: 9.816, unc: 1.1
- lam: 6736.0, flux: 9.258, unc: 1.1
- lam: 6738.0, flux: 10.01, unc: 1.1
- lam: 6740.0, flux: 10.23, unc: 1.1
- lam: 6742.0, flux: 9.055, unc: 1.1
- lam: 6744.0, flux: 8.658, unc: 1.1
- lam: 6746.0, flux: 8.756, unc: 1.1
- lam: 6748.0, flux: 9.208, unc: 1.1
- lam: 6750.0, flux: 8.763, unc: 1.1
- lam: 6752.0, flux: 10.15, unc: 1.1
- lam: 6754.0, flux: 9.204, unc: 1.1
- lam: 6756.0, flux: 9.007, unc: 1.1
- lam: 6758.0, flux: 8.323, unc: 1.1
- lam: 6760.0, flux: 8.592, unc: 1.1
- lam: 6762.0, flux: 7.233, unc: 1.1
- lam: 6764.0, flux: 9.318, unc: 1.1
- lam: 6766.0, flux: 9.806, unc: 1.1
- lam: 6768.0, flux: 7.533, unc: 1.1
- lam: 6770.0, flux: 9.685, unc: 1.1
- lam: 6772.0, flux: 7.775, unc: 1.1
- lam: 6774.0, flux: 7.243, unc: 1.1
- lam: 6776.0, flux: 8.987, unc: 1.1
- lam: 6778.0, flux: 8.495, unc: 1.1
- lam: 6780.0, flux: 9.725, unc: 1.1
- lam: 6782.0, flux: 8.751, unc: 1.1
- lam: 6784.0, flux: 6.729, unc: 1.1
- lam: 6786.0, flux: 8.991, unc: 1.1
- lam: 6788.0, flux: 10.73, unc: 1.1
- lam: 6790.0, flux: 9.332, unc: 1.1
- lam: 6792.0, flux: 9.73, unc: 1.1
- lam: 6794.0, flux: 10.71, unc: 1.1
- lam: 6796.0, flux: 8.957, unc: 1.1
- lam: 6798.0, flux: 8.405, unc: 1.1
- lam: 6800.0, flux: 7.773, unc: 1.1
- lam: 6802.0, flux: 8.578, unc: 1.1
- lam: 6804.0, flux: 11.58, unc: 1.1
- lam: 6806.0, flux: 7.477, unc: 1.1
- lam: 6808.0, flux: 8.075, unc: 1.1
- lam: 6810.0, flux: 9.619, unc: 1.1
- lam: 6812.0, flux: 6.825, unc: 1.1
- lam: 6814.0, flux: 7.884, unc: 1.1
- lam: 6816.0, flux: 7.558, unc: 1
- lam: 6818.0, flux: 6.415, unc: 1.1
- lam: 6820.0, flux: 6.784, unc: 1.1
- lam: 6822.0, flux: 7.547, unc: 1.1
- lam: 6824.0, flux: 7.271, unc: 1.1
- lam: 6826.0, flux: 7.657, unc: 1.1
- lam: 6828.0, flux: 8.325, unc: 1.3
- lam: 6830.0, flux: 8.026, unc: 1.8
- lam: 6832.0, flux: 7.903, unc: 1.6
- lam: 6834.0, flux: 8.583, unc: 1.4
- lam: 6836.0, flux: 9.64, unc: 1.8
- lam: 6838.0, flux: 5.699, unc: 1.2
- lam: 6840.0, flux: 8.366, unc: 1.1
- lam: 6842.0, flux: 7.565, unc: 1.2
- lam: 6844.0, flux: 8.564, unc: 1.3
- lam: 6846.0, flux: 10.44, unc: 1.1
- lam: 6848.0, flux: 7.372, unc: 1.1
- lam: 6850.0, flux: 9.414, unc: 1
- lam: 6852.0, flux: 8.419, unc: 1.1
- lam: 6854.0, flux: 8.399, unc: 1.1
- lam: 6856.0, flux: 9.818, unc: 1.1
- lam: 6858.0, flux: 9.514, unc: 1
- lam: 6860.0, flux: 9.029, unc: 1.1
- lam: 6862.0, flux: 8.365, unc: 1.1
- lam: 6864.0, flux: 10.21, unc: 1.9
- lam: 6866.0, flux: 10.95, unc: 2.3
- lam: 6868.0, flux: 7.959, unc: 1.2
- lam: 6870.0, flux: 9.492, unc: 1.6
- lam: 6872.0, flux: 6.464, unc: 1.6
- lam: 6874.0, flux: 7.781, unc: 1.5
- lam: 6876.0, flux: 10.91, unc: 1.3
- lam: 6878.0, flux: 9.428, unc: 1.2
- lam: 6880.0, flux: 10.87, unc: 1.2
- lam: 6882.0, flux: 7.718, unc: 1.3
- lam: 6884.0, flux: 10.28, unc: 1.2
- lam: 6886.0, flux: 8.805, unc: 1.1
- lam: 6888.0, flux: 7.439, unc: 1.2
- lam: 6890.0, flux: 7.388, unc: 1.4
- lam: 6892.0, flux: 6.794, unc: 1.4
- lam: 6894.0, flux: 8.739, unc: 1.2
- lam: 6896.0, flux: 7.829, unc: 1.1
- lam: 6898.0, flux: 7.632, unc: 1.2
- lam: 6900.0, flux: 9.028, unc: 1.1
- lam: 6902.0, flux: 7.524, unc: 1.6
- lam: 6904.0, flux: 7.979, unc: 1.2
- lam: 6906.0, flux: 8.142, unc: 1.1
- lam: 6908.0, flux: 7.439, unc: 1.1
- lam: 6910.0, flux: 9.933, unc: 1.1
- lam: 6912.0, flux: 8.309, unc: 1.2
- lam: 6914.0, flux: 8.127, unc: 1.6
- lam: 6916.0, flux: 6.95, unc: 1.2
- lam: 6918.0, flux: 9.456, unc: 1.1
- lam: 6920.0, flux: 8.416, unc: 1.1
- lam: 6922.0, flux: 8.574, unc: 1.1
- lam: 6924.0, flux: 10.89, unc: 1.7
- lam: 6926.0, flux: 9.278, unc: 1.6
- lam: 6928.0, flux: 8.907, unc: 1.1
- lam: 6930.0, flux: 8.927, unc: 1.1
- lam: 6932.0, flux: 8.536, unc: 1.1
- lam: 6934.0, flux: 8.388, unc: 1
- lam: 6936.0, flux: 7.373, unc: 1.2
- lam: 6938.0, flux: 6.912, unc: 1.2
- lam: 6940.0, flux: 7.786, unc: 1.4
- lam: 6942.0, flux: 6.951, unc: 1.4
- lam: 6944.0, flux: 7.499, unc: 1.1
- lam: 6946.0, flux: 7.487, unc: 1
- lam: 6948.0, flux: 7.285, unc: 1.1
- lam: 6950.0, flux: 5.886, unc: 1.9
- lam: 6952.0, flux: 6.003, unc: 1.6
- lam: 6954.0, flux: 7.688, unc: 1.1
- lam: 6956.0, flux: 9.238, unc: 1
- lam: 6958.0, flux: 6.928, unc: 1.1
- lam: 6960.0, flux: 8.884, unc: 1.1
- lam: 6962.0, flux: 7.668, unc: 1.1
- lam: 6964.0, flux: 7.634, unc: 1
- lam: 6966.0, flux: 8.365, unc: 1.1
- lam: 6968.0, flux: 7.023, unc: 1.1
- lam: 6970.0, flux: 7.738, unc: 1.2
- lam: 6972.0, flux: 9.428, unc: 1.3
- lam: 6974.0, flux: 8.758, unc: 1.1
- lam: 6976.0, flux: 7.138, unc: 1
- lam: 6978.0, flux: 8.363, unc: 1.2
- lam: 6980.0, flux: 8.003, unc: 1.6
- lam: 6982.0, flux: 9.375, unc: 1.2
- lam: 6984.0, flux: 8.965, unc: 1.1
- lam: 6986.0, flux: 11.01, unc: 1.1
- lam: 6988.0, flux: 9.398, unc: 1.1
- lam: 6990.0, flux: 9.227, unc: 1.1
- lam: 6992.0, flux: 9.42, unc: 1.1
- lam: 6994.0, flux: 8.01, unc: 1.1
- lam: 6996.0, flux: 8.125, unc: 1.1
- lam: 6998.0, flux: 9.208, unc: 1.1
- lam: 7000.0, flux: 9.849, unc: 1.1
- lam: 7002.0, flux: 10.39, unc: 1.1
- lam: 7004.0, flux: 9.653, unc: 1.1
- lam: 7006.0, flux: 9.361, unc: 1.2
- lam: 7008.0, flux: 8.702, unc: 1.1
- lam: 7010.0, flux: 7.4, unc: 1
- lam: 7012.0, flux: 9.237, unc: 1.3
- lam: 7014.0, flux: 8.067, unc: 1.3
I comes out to -4.4 AA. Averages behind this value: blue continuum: 9.03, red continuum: 7.7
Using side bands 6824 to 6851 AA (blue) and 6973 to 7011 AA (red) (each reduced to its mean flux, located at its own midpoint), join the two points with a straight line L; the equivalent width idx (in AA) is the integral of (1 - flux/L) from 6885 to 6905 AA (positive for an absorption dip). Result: 1.4 AA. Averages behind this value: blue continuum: 8.24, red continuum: 8.97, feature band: 7.92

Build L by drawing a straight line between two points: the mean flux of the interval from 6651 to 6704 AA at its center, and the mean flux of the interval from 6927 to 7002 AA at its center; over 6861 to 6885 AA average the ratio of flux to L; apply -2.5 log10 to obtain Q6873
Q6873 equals -0.09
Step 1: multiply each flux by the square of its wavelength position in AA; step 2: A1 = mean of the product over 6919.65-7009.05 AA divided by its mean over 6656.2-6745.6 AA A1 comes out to 1.01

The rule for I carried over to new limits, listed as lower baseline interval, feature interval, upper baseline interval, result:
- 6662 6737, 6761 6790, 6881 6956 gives -0.10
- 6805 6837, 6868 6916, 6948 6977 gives -3.75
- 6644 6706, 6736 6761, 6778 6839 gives -1.69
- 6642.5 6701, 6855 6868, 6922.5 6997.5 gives -1.60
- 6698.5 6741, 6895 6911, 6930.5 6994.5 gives 0.19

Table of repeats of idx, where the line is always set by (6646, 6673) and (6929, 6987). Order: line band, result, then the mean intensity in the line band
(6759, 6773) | 0.1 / 8.56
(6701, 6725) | -0.3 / 8.91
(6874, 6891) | -1.7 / 9.03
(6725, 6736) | 0.3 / 8.48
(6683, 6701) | -0.3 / 8.98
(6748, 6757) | -0.6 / 9.27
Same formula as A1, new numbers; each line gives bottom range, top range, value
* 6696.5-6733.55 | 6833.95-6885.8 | 1.06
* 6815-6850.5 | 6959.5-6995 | 1.13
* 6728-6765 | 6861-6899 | 1.01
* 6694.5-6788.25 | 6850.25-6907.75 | 1.02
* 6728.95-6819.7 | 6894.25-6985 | 0.97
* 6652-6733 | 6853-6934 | 1.04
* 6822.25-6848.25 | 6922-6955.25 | 1.00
